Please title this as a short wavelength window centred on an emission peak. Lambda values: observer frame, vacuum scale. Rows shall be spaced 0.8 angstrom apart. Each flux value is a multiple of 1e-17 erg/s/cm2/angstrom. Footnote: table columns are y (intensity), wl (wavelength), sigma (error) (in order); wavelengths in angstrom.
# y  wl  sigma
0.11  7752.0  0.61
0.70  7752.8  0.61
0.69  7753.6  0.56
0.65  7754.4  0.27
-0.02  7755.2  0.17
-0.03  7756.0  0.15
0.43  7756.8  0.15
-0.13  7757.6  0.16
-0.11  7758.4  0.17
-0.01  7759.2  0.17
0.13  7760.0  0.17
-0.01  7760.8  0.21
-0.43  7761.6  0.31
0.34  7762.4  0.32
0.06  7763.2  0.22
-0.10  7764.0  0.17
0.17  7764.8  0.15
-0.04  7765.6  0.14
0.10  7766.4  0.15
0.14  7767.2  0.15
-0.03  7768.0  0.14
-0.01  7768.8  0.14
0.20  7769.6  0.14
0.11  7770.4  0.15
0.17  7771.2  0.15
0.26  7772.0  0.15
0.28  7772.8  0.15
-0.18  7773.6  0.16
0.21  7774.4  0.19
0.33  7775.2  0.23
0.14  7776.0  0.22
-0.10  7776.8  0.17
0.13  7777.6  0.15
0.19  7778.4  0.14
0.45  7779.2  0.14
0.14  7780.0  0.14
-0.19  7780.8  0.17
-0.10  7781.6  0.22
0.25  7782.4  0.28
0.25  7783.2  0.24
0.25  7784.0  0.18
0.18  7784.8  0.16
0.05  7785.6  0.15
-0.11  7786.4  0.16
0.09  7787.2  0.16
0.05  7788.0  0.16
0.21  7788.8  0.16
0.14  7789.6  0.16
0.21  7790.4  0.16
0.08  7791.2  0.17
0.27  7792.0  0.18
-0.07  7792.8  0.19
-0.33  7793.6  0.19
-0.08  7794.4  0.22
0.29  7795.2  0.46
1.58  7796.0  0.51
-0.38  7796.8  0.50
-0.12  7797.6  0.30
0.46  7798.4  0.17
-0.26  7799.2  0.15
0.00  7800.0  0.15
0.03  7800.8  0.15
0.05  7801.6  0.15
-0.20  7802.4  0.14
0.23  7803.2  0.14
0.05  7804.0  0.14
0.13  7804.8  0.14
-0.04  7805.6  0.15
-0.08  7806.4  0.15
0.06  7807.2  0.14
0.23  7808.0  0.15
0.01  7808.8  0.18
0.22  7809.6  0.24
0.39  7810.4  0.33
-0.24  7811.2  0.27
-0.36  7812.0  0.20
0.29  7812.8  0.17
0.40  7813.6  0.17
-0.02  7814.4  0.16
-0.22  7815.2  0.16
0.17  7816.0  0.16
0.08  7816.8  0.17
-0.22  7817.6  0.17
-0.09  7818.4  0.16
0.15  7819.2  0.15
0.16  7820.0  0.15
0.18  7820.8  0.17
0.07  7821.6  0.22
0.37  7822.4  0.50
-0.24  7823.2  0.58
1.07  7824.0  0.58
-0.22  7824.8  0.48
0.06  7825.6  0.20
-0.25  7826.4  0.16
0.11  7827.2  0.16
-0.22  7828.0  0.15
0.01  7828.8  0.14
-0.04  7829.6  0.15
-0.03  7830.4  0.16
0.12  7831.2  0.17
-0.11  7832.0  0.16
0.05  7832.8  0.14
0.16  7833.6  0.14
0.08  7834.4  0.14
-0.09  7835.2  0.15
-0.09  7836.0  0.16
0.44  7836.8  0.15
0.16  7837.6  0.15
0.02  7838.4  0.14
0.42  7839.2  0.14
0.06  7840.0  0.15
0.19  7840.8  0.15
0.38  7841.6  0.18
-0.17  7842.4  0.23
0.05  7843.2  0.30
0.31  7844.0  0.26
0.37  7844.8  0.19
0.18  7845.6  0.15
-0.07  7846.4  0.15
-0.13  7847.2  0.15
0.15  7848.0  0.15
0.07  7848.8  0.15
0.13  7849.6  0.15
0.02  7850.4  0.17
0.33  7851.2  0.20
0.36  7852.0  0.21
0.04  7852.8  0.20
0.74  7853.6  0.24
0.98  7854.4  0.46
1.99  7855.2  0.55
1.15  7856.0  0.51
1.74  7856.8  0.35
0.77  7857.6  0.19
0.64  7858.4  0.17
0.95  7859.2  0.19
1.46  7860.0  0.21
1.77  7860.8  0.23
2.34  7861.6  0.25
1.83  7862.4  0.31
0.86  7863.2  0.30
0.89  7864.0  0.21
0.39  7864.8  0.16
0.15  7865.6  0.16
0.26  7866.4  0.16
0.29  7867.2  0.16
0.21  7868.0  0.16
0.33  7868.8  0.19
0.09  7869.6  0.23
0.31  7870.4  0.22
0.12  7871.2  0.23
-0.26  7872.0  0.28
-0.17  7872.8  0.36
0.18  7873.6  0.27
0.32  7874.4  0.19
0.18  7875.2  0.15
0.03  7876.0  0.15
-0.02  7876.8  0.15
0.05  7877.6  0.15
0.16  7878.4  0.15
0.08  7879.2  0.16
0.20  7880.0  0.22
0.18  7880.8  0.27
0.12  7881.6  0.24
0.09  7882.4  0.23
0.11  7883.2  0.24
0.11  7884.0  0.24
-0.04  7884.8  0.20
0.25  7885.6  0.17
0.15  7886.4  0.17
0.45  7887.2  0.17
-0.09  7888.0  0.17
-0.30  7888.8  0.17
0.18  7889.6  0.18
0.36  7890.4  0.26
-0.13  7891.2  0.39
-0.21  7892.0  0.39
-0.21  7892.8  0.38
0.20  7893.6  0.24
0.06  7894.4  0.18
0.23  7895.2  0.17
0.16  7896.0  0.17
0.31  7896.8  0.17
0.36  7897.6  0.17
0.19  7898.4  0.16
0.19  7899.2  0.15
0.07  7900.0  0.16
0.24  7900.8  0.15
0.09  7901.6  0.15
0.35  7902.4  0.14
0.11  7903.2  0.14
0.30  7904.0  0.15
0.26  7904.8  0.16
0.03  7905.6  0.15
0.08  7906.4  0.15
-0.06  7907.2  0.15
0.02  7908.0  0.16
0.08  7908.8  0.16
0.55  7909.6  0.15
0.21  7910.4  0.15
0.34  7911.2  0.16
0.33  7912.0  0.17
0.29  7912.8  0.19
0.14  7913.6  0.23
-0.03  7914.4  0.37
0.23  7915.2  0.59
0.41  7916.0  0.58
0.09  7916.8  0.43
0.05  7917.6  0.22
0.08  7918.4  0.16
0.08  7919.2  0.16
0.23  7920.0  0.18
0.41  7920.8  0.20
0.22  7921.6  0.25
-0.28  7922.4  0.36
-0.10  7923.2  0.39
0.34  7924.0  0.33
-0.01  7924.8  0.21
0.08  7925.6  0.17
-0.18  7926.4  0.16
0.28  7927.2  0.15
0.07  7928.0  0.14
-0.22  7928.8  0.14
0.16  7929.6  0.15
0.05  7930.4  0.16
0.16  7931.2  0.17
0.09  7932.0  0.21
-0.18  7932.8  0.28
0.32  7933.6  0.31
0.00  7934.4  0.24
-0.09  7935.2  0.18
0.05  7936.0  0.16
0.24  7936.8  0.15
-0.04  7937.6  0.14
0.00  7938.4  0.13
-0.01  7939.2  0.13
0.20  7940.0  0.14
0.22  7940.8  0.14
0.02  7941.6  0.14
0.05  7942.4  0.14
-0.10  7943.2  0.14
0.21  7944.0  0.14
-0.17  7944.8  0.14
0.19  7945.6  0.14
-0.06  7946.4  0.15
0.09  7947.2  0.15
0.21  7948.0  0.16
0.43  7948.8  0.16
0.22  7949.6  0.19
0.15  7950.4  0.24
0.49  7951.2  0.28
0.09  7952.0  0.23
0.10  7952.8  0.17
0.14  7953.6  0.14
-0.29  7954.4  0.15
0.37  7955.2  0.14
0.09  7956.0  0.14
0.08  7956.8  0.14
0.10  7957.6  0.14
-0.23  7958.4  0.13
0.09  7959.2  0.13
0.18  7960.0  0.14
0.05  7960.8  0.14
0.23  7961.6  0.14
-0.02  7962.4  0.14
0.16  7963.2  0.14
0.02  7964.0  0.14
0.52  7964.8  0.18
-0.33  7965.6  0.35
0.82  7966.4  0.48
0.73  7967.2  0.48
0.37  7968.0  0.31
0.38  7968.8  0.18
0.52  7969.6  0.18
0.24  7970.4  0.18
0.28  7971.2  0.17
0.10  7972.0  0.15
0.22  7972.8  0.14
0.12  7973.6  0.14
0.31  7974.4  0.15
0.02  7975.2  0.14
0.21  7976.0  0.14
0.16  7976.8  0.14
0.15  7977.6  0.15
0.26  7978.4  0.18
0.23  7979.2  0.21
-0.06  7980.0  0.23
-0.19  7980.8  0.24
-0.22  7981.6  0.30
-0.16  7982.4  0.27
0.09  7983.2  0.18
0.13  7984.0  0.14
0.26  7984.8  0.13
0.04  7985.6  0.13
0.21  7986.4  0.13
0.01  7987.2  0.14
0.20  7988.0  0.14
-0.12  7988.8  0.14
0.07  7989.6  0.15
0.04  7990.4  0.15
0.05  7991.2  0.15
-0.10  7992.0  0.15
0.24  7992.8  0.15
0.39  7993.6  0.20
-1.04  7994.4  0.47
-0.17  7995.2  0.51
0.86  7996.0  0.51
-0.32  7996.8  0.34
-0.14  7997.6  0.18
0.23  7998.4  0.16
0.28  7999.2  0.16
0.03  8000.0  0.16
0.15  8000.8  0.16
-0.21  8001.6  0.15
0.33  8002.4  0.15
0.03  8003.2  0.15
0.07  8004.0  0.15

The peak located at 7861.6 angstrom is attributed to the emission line [O II]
